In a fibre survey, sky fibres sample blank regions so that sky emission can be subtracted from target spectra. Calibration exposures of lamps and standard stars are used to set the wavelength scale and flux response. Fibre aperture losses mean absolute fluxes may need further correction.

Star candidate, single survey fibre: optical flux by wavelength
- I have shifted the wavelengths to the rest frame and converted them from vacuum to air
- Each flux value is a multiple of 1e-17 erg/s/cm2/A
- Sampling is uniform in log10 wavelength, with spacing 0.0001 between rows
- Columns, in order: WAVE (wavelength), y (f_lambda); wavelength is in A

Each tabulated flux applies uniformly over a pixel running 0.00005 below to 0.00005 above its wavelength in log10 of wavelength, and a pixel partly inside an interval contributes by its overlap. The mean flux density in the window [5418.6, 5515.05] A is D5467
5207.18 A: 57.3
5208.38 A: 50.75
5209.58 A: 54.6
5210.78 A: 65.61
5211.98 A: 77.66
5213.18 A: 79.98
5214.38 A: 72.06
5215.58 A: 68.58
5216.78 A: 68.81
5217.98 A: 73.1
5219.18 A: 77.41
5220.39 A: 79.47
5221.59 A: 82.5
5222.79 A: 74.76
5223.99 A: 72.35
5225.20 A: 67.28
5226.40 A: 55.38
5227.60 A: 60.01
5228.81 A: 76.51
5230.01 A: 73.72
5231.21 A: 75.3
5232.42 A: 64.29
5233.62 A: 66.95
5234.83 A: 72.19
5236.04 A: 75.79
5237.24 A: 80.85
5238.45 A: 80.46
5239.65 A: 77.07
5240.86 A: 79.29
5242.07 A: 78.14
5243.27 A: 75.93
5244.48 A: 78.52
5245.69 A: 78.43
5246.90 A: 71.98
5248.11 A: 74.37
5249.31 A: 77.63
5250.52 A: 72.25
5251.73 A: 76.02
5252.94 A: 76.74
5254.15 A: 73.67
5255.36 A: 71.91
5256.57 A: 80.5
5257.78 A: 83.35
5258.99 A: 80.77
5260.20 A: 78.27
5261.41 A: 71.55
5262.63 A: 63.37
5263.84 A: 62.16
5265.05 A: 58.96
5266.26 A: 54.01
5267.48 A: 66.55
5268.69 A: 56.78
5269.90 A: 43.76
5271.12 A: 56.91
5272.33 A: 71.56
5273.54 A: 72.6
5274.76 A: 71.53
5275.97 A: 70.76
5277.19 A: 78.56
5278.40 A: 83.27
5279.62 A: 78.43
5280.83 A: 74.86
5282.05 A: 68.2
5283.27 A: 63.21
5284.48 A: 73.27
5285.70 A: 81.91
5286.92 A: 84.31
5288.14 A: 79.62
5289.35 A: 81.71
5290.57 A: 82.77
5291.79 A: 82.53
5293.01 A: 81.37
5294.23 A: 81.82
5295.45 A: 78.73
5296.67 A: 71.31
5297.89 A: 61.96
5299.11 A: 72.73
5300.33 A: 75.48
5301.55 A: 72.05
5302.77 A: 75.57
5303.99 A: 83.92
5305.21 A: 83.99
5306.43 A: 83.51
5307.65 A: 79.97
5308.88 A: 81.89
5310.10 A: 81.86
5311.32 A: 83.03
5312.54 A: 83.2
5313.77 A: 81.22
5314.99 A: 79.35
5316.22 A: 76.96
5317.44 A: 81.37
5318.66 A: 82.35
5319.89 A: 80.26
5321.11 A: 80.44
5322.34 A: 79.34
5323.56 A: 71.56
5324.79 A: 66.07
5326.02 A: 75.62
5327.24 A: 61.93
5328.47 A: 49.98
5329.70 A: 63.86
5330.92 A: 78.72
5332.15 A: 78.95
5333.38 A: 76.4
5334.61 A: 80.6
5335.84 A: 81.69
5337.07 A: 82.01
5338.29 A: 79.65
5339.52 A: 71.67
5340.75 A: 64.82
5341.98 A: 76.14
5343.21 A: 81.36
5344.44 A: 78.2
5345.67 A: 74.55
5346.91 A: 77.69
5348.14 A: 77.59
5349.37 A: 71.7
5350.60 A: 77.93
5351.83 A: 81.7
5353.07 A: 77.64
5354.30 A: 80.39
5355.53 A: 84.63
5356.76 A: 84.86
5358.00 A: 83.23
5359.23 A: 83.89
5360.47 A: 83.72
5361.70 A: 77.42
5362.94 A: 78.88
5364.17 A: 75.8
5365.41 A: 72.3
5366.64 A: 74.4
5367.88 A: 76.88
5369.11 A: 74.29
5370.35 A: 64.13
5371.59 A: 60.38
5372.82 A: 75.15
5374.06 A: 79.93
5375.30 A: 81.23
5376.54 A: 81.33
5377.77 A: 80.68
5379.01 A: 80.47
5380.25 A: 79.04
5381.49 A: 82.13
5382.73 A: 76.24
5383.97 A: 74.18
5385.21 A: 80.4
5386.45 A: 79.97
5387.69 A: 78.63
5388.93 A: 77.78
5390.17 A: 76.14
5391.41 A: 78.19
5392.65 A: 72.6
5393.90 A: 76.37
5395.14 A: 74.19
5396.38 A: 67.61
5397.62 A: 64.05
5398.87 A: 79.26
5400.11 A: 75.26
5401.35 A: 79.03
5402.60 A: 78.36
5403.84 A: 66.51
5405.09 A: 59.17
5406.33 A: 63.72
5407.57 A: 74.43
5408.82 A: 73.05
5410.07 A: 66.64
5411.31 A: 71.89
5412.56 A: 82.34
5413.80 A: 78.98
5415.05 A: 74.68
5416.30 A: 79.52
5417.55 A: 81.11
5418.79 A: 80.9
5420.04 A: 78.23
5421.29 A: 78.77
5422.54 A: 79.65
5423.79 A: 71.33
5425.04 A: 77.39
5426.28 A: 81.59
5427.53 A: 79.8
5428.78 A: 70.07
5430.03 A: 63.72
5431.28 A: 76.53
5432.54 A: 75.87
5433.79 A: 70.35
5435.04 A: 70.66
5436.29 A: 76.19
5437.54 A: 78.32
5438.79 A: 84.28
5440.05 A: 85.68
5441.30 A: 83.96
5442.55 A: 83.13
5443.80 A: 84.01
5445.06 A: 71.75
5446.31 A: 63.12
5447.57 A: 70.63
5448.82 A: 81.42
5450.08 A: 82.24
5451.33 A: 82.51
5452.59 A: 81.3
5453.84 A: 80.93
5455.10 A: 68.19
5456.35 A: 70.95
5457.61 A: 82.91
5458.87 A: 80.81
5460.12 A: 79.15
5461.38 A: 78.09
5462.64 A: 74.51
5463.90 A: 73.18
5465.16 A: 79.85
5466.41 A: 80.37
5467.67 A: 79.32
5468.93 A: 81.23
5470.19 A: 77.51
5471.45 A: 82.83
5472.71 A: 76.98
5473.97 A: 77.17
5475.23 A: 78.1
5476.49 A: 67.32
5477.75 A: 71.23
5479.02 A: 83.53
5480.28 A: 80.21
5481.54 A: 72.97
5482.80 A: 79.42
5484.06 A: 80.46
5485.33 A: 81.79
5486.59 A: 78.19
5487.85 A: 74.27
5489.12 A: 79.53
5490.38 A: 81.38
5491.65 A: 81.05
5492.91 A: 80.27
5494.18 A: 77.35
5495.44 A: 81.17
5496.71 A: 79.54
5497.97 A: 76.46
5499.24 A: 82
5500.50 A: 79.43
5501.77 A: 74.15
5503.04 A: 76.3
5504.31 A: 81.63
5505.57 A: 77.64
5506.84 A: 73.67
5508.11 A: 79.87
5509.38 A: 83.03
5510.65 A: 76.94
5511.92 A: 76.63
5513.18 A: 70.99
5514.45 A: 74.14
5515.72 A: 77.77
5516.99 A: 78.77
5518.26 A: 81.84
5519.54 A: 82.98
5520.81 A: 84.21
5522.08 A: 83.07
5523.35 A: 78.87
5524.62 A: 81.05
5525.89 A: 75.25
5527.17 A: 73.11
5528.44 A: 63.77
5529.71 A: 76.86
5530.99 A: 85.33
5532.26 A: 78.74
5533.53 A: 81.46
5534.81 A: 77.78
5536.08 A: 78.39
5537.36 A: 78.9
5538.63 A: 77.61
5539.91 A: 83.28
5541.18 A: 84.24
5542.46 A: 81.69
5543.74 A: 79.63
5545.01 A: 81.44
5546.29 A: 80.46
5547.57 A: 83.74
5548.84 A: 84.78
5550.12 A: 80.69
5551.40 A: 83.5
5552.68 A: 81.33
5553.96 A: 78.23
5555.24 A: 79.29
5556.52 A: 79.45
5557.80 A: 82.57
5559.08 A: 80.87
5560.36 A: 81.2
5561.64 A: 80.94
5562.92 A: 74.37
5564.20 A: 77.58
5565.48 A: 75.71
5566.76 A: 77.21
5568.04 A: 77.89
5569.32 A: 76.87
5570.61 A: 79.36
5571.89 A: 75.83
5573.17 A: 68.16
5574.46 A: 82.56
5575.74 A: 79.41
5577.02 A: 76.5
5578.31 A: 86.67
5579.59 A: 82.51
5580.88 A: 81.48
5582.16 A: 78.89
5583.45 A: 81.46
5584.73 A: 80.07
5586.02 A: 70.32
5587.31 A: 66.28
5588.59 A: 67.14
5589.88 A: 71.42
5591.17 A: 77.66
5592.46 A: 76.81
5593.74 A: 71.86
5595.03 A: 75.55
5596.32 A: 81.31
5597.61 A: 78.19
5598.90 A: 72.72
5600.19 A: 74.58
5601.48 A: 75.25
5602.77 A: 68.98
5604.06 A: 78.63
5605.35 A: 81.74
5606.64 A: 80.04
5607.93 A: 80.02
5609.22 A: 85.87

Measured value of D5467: 77.6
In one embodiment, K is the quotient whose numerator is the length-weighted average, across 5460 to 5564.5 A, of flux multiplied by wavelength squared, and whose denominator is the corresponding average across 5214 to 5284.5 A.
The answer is 1.21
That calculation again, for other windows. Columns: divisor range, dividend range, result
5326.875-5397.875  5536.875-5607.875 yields 1.11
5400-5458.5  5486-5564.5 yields 1.08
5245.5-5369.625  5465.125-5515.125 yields 1.11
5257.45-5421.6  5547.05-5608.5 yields 1.13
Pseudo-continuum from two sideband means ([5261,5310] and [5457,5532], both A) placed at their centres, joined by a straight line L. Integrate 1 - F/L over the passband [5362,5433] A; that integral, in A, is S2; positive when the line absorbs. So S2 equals 0.5 A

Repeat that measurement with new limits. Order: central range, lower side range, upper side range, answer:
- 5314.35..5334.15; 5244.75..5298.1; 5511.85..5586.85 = 0.0 A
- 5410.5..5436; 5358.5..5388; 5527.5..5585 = 0.6 A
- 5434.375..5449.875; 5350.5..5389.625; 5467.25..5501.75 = 0.1 A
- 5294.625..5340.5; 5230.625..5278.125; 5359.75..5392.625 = -1.2 A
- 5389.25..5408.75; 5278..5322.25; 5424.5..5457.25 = 1.2 A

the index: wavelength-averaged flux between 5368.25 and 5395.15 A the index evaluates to 76.6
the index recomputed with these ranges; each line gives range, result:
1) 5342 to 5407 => 76.4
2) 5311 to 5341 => 75.7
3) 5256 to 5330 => 74.1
